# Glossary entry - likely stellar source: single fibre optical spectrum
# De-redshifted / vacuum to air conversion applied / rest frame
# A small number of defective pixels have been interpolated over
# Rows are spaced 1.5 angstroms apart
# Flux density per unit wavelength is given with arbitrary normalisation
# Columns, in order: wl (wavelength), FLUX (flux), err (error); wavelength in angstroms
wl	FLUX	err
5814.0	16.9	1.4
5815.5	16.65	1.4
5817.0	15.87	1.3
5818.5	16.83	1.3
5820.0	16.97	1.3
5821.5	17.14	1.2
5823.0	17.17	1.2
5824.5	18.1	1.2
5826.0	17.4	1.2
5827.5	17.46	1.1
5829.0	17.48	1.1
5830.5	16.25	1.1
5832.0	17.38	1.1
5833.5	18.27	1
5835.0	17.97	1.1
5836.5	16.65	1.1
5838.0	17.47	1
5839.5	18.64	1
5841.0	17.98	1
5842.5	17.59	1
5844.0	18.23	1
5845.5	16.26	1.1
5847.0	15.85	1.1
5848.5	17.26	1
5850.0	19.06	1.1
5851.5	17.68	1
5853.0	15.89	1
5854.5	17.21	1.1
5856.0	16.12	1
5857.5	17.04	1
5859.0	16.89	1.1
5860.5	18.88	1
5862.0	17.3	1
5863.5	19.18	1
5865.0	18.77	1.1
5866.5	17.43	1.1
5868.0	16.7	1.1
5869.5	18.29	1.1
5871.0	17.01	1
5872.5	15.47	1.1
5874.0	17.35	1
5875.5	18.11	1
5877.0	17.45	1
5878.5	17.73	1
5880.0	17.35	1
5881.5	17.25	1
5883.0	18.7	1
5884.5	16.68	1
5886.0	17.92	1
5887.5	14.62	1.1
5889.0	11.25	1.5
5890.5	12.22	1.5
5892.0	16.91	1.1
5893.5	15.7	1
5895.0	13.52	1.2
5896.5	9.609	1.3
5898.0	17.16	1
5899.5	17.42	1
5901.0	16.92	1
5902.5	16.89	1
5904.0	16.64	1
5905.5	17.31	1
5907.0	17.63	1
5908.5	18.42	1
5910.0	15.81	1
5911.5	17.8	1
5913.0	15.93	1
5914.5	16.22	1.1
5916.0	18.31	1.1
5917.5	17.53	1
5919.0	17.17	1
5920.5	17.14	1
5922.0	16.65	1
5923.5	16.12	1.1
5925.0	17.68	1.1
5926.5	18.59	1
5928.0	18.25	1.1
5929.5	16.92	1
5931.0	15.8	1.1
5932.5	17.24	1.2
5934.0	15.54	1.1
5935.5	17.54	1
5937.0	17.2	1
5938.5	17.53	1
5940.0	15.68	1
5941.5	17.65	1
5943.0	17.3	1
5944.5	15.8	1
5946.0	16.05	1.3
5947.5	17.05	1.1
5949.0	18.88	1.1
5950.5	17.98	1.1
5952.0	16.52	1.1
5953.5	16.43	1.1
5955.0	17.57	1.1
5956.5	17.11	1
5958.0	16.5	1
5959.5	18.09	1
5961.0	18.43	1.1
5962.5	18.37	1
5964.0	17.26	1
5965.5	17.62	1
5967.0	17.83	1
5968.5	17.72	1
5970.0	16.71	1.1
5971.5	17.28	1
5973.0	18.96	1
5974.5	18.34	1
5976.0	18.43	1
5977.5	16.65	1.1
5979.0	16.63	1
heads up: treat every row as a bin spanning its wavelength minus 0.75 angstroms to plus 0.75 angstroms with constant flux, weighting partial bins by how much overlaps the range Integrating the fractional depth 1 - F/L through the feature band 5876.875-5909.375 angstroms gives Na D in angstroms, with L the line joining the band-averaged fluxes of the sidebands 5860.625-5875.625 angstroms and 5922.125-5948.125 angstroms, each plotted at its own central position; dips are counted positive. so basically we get 2.3 angstroms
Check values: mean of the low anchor 17.6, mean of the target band 16.1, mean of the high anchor 16.9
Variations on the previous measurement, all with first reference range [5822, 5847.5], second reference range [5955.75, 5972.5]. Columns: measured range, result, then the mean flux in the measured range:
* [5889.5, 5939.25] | 2.7 angstroms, 16.6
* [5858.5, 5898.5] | 2.3 angstroms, 16.5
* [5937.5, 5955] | 0.5 angstroms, 17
